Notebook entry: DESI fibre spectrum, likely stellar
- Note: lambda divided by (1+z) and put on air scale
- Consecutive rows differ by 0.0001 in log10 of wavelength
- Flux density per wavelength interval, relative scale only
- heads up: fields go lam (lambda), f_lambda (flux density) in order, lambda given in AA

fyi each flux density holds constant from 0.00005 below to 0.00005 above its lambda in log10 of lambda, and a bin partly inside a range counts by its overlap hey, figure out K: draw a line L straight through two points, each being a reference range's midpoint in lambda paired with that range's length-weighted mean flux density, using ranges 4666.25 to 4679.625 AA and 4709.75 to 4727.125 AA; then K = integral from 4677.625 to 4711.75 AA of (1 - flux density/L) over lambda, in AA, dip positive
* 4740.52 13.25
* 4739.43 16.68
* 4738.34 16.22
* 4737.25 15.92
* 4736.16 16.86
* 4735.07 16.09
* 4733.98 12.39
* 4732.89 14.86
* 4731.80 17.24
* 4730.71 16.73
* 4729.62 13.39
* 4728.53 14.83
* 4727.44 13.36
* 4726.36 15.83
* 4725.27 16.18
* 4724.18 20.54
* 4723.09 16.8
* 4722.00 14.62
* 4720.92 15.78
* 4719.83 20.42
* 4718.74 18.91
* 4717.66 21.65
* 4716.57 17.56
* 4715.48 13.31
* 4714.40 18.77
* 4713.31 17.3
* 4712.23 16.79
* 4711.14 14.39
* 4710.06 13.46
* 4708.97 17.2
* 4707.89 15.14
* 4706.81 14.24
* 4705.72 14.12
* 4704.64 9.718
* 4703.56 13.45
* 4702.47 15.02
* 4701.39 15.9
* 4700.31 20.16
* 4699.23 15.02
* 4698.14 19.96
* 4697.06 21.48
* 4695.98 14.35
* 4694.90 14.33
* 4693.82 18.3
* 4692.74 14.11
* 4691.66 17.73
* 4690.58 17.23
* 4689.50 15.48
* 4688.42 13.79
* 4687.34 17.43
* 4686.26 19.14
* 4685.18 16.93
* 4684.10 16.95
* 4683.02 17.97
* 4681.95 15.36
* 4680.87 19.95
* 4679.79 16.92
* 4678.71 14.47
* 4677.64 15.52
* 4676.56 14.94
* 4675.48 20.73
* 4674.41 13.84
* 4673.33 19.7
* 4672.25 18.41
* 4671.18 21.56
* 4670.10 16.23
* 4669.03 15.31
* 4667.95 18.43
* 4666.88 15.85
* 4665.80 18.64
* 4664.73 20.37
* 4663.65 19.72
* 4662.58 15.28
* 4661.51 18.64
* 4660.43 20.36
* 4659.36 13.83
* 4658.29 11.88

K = 1.9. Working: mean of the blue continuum 17.1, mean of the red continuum 17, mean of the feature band 16.1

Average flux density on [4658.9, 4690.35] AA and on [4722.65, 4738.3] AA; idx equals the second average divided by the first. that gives 0.91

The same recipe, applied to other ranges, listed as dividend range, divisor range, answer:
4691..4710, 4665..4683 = 0.92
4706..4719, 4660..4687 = 0.93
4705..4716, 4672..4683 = 0.91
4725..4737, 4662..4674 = 0.84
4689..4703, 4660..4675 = 0.94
